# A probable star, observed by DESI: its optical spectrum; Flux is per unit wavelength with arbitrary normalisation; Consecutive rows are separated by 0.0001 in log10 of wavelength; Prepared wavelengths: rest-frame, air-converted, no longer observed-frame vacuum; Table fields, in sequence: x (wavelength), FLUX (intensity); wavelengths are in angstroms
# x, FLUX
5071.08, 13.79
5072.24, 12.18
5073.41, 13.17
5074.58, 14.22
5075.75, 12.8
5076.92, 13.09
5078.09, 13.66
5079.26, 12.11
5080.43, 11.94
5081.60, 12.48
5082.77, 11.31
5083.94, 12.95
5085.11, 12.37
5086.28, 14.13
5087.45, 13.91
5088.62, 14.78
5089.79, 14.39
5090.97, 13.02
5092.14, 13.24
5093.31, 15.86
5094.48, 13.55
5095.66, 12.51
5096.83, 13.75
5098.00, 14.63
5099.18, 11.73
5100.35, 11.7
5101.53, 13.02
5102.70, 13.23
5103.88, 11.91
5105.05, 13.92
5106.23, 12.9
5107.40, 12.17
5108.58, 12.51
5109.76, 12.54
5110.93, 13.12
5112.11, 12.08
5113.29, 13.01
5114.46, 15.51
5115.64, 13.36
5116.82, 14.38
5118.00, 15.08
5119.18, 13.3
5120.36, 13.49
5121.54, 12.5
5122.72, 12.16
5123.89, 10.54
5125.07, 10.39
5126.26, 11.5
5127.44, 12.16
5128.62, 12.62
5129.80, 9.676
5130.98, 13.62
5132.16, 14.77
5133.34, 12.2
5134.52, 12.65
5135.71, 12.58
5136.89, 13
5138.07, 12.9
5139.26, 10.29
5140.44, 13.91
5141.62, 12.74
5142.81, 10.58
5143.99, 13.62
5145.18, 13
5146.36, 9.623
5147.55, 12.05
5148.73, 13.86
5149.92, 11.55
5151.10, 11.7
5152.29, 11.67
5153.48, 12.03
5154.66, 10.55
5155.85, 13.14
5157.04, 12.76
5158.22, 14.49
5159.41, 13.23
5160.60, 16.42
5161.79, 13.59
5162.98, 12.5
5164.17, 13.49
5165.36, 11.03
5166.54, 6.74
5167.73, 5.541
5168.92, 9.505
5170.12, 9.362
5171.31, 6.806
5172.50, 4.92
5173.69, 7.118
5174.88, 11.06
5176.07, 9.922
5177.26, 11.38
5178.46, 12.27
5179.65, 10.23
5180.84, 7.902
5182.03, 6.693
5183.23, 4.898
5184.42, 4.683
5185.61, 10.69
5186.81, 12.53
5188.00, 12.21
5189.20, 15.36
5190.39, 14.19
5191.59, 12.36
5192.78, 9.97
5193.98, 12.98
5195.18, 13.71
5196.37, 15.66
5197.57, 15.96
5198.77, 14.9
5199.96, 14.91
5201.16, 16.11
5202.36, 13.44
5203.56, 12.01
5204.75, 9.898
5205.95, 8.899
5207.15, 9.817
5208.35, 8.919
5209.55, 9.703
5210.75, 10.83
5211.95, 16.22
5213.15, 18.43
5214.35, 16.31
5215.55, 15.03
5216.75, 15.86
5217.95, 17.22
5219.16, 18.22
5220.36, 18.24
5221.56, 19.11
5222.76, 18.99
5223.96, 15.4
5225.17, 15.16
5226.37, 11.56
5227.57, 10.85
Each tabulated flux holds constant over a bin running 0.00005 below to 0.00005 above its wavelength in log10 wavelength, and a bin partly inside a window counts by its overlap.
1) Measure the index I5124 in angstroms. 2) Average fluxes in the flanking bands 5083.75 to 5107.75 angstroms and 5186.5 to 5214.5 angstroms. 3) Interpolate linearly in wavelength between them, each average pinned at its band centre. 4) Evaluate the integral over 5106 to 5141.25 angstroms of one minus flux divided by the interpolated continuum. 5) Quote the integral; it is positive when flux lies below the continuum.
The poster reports 1.5 angstroms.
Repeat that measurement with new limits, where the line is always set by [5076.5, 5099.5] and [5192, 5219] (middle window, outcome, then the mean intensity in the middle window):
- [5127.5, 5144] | 1.2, 12.5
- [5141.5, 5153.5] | 1.3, 12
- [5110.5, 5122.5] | -0.2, 13.5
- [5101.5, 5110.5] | 0.4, 12.8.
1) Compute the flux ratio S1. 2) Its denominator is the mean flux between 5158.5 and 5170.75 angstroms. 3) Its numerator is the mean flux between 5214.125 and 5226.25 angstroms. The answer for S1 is 1.5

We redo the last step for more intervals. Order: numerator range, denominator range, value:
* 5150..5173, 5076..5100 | 0.83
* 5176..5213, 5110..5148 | 0.93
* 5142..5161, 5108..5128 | 0.97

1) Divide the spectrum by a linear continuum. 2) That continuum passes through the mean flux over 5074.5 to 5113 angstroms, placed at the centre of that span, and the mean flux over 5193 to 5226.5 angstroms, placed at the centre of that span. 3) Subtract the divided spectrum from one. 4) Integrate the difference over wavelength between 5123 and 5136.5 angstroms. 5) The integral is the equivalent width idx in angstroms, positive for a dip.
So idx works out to 1.4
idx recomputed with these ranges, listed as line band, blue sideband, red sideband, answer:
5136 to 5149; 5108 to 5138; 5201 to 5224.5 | 0.8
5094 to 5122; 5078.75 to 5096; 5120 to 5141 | -0.9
